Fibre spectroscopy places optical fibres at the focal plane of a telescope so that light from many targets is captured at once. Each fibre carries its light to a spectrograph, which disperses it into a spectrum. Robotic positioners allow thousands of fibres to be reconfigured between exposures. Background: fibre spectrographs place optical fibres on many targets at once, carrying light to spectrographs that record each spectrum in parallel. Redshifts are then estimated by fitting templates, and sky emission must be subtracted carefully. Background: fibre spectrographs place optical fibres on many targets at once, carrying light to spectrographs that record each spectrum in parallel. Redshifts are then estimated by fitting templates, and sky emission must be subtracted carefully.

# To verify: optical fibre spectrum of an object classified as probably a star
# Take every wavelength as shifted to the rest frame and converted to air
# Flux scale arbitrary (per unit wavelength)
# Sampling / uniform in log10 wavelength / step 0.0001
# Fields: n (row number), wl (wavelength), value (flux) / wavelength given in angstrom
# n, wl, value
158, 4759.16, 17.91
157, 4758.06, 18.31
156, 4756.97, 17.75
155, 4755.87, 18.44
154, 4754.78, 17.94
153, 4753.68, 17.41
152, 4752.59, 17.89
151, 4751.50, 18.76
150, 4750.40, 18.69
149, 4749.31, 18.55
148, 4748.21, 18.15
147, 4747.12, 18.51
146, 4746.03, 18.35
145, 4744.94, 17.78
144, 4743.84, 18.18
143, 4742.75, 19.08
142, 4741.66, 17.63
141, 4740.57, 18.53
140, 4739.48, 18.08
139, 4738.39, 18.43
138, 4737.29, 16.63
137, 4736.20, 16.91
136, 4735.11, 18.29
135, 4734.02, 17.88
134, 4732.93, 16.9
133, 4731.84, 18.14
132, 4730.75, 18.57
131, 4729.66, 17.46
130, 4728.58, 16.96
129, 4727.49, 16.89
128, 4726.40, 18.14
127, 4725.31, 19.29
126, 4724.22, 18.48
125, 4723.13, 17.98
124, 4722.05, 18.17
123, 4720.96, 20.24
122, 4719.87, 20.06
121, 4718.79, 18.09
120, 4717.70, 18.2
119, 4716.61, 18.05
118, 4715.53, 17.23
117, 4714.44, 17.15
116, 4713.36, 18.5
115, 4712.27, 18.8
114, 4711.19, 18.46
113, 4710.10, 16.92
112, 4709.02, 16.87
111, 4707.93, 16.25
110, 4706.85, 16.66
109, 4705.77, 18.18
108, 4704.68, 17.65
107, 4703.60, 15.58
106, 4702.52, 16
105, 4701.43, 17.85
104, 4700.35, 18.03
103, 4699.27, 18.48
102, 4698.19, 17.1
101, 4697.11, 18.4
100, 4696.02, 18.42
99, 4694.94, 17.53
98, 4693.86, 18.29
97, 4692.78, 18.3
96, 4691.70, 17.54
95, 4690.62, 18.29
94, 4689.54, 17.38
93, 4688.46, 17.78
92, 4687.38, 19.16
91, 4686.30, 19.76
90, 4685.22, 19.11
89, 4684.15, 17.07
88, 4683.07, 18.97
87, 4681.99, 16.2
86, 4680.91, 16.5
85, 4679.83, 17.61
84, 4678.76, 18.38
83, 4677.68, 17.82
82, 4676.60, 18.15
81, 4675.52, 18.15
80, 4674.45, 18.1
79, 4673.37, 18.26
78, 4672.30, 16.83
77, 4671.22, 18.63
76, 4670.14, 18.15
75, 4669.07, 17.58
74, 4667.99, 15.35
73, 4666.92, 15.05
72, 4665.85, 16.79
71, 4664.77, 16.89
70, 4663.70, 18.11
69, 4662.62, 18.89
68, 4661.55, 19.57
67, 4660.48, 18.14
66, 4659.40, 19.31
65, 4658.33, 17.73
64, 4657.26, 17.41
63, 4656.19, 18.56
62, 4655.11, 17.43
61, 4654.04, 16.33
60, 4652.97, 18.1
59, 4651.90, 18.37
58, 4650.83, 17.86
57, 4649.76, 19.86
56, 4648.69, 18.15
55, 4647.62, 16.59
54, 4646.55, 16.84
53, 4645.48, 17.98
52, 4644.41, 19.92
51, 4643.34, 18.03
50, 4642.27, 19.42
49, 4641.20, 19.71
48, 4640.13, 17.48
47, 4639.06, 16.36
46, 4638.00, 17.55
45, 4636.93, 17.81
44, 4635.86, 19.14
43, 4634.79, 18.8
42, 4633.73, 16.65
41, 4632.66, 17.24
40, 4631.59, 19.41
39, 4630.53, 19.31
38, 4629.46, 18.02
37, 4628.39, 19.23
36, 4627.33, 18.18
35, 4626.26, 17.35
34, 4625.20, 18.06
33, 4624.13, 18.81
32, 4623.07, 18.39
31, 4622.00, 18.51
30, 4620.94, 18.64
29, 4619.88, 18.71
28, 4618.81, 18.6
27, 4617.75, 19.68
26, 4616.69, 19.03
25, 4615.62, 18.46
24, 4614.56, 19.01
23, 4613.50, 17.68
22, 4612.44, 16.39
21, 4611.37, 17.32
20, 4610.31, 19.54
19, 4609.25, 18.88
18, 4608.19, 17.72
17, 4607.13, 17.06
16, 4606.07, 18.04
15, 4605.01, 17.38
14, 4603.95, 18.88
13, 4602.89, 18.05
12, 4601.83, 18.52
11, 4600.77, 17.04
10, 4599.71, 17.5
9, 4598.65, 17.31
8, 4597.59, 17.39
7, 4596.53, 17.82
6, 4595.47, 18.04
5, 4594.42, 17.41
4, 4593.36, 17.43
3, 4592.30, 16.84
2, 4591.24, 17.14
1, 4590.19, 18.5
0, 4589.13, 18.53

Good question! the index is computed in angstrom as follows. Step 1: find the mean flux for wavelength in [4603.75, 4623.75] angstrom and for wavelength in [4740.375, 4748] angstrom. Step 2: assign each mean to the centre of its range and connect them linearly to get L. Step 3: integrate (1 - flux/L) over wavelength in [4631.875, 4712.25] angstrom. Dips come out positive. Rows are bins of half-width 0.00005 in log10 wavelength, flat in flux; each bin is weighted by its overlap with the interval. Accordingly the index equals 2.1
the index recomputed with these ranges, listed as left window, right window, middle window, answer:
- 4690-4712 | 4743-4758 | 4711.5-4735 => -0.41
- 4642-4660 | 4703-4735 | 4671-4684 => 0.17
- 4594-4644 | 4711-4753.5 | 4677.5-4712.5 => 0.83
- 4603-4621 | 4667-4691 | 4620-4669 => 0.08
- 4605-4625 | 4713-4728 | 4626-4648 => 0.20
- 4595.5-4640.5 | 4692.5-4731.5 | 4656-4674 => 0.29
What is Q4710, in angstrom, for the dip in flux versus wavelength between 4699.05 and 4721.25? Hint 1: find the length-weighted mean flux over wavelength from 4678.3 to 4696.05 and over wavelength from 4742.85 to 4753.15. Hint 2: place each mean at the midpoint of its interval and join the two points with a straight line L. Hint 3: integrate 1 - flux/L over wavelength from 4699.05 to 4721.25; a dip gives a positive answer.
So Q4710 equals 0.50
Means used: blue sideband 18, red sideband 18.4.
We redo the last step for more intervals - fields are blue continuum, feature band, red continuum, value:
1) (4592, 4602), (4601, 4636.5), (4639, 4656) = -1.1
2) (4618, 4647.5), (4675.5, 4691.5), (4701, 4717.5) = -0.3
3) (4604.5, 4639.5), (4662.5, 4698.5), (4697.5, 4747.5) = 0.5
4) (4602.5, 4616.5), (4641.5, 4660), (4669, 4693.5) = -0.1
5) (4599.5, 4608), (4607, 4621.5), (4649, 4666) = -0.4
